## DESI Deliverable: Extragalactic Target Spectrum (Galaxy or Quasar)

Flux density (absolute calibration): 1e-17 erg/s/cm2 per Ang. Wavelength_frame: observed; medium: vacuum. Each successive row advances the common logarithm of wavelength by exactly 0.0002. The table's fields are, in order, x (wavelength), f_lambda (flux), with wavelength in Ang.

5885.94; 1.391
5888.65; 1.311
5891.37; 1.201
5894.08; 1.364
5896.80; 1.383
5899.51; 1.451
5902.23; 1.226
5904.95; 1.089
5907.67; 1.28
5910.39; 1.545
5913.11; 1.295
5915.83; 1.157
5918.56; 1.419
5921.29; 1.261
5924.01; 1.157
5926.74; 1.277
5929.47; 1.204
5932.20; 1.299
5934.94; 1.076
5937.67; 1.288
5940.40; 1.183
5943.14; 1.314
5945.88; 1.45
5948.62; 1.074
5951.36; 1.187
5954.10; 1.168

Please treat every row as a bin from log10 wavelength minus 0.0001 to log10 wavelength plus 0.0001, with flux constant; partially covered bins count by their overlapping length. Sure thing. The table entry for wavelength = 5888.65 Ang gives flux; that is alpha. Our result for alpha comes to 1.311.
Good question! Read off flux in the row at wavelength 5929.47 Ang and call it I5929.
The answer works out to 1.204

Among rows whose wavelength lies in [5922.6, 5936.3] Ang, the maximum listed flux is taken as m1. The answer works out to 1.299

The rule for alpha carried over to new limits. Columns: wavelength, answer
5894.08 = 1.364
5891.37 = 1.201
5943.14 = 1.314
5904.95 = 1.089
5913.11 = 1.295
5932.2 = 1.299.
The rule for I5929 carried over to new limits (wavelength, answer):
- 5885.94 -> 1.391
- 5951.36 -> 1.187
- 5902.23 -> 1.226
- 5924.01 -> 1.157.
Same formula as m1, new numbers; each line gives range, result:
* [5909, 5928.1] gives 1.545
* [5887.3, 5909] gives 1.451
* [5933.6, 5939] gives 1.288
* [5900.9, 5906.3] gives 1.226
